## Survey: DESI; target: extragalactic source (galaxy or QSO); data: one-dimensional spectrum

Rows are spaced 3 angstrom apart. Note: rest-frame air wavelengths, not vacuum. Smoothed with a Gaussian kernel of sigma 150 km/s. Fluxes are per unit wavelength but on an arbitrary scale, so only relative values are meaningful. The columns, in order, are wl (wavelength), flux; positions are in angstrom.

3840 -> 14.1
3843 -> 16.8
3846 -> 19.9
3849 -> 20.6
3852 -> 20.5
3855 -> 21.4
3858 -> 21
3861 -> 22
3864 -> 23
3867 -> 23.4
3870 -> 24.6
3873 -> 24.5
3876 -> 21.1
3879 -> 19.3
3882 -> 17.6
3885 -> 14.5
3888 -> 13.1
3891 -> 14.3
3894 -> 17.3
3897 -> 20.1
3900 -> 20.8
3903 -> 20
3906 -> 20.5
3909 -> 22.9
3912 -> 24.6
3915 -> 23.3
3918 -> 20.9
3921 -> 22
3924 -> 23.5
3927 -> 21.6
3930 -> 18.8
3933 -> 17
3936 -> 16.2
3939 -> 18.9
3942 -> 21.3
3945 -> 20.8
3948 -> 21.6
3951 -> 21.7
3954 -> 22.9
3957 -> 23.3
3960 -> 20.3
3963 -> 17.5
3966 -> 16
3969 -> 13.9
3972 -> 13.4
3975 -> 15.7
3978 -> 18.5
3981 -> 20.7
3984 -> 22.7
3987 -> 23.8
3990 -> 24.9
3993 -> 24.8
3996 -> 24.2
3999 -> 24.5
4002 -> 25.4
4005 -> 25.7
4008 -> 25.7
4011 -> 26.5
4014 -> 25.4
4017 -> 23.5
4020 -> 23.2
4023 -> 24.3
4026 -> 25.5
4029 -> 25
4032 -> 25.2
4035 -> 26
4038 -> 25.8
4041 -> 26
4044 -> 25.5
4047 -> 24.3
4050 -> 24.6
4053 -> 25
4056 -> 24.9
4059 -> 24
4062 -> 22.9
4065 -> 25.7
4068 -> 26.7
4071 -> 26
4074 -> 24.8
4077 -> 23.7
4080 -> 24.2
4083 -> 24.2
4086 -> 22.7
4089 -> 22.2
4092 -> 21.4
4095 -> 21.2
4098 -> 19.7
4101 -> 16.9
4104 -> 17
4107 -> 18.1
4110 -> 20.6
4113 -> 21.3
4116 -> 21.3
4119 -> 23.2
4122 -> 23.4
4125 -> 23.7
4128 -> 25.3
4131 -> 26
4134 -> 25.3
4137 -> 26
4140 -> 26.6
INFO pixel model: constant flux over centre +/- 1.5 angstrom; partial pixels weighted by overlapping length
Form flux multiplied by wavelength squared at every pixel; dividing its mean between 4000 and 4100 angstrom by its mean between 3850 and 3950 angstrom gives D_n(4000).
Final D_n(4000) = 1.29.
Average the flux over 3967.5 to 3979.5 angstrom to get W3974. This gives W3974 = 15.4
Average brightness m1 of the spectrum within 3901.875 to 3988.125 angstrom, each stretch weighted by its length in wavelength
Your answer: 20.1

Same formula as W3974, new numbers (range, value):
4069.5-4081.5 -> 24.7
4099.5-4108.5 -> 17.3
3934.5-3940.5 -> 17.5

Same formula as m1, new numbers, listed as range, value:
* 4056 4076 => 25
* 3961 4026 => 22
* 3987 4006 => 24.8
